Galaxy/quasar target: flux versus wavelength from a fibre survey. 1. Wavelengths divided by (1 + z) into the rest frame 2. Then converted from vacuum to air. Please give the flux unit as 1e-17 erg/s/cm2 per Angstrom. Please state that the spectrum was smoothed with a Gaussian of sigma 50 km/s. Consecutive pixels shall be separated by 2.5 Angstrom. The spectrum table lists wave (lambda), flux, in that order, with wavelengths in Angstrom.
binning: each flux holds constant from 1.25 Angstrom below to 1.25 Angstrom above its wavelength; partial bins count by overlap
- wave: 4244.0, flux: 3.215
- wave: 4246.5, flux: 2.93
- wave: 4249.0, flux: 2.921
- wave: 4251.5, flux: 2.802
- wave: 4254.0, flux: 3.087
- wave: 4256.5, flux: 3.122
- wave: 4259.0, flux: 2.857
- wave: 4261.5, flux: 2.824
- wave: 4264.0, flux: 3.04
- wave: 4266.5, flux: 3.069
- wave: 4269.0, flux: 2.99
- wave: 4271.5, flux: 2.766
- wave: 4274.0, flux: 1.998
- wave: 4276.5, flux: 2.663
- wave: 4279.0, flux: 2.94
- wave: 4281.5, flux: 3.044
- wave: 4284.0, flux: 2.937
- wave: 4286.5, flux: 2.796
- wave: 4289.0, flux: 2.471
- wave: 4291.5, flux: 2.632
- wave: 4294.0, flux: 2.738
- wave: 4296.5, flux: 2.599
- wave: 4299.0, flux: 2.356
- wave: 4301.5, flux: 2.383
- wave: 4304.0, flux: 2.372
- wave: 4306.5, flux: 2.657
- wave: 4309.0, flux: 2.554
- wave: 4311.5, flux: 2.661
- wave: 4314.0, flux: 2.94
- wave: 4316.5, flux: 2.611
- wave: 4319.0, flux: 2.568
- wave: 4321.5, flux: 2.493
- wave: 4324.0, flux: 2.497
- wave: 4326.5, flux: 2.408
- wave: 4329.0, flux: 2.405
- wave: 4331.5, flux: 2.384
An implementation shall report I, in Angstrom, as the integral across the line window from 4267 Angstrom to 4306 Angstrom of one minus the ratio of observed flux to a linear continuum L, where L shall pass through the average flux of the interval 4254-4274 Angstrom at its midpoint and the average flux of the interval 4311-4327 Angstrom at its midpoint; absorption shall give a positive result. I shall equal 1.8 Angstrom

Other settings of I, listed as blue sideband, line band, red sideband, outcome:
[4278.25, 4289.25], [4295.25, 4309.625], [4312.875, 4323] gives 1.37 Angstrom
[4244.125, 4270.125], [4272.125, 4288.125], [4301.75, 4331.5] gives 0.47 Angstrom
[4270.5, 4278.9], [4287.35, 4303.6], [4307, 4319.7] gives 0.48 Angstrom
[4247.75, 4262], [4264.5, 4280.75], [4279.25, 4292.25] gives 0.55 Angstrom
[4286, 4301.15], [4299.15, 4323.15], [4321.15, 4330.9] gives -0.65 Angstrom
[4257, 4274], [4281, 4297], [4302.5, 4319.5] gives 0.01 Angstrom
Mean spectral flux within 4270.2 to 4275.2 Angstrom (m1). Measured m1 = 2.39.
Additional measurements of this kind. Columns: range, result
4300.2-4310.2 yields 2.49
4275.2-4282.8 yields 2.88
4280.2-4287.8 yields 2.92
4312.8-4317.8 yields 2.77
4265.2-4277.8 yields 2.7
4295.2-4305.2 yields 2.43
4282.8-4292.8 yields 2.71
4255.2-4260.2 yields 2.99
